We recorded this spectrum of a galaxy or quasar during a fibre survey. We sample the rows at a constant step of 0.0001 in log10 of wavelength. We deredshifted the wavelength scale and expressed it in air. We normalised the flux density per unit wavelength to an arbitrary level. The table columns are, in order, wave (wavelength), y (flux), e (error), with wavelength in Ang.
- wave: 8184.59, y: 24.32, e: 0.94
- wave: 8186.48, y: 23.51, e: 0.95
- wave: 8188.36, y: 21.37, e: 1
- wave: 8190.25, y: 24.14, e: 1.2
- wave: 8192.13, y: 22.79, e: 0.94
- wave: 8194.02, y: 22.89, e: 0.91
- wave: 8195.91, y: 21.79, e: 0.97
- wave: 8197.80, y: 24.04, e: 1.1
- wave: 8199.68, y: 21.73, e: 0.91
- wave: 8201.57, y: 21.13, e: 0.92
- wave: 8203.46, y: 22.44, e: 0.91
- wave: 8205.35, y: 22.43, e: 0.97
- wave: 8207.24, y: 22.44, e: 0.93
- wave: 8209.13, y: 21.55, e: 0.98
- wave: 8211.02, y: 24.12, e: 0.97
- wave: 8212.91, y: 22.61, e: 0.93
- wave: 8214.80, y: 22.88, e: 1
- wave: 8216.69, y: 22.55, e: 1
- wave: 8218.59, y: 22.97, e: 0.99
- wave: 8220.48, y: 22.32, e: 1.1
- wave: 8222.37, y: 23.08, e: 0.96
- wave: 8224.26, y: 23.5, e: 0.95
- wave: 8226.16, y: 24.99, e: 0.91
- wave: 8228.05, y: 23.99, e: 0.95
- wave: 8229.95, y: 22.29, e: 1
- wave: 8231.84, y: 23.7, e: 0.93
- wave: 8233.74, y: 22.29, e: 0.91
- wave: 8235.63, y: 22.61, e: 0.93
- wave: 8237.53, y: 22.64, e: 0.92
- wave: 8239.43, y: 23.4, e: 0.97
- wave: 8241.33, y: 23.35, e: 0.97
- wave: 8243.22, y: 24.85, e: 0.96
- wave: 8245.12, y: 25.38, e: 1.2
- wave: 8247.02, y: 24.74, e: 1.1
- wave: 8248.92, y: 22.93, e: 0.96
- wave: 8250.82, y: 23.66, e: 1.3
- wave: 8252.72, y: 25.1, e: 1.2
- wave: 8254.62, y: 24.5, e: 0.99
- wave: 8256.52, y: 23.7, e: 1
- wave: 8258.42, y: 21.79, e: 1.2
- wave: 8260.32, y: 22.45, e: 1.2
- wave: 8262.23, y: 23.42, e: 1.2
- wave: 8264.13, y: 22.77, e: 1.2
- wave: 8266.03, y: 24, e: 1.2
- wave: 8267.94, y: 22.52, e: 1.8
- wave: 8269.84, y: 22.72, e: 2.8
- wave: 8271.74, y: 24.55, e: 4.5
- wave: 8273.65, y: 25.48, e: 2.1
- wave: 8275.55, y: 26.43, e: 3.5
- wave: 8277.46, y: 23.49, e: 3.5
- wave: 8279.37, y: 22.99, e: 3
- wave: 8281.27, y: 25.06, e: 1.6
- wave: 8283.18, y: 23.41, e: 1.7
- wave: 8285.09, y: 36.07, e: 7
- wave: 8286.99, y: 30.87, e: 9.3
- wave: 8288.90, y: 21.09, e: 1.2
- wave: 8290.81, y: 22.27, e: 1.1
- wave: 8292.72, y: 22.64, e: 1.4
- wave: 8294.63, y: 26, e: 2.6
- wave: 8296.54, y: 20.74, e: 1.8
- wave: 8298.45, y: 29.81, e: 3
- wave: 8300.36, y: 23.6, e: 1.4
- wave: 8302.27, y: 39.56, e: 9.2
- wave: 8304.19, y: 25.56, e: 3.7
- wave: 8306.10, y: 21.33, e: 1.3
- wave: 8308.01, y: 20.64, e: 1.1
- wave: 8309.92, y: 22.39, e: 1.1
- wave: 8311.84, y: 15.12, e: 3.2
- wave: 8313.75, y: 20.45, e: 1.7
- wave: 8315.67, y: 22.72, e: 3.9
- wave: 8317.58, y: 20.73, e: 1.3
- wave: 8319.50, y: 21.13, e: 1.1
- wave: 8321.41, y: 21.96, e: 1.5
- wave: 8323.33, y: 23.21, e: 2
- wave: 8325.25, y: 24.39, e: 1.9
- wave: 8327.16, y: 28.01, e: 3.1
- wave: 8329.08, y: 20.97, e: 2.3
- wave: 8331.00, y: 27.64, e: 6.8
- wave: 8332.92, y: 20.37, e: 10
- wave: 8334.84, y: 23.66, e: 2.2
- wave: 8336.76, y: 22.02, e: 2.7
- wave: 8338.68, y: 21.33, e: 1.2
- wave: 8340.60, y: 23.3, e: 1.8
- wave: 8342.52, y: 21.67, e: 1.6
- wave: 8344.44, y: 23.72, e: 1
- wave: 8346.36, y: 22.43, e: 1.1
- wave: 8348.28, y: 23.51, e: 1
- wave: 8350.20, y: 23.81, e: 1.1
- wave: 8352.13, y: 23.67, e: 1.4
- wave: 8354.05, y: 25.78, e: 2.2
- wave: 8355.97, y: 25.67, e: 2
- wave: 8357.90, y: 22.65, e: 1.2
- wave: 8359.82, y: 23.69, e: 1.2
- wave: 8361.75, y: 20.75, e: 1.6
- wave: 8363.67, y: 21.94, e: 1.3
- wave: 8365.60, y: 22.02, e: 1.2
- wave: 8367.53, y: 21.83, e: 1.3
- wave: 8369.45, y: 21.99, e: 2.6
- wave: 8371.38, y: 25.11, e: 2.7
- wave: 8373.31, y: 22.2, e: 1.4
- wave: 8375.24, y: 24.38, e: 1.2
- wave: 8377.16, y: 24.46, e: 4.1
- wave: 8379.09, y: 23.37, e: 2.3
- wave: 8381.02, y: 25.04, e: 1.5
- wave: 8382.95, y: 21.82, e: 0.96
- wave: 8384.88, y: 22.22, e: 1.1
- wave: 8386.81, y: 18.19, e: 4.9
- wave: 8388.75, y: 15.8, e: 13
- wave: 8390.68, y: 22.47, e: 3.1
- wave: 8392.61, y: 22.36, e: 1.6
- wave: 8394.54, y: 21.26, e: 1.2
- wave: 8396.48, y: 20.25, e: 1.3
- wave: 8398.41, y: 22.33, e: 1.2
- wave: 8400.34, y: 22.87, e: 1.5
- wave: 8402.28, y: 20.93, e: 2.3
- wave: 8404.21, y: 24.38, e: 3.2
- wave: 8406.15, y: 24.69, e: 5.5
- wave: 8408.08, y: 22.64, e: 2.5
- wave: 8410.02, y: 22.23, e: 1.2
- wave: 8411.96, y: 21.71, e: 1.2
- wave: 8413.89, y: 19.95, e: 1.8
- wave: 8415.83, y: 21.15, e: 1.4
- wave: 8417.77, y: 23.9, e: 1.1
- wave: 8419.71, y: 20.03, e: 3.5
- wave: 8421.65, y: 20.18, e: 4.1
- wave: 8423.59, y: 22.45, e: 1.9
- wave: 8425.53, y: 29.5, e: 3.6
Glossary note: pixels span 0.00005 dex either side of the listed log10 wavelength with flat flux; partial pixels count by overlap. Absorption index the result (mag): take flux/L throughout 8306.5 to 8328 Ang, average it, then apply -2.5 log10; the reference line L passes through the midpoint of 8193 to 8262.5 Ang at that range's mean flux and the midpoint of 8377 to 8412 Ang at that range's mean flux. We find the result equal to 0.033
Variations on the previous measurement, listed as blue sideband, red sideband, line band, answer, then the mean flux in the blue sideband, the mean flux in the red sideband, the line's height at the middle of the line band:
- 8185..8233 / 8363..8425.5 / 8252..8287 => -0.09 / 22.9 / 22.2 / 22.6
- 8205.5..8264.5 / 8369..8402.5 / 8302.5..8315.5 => 0.03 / 23.3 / 22.1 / 22.7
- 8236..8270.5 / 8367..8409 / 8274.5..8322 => -0.05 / 23.5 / 22.3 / 23.1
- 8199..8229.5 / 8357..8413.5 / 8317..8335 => -0.04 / 22.8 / 22.2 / 22.4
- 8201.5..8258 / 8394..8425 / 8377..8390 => 0.04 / 23.3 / 22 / 22.2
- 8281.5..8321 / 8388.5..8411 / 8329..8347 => 0.03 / 24.3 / 22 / 23.4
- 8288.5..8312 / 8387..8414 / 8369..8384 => -0.06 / 24.3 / 21.7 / 22.3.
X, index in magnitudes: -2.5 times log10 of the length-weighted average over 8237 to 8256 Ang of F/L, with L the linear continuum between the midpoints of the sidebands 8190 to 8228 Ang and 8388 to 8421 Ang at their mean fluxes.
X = -0.07 mag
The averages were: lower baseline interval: 22.8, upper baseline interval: 21.7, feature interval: 24.1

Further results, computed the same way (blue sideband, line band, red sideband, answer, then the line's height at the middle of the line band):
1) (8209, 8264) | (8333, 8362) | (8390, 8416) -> -0.03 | 22.5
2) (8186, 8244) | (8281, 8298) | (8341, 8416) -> -0.12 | 22.7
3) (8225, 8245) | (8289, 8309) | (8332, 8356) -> -0.08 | 23.2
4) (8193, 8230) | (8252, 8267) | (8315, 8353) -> -0.03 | 22.9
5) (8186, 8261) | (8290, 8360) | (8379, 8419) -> -0.05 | 22.4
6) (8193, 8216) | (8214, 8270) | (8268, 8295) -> 0.02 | 23.8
